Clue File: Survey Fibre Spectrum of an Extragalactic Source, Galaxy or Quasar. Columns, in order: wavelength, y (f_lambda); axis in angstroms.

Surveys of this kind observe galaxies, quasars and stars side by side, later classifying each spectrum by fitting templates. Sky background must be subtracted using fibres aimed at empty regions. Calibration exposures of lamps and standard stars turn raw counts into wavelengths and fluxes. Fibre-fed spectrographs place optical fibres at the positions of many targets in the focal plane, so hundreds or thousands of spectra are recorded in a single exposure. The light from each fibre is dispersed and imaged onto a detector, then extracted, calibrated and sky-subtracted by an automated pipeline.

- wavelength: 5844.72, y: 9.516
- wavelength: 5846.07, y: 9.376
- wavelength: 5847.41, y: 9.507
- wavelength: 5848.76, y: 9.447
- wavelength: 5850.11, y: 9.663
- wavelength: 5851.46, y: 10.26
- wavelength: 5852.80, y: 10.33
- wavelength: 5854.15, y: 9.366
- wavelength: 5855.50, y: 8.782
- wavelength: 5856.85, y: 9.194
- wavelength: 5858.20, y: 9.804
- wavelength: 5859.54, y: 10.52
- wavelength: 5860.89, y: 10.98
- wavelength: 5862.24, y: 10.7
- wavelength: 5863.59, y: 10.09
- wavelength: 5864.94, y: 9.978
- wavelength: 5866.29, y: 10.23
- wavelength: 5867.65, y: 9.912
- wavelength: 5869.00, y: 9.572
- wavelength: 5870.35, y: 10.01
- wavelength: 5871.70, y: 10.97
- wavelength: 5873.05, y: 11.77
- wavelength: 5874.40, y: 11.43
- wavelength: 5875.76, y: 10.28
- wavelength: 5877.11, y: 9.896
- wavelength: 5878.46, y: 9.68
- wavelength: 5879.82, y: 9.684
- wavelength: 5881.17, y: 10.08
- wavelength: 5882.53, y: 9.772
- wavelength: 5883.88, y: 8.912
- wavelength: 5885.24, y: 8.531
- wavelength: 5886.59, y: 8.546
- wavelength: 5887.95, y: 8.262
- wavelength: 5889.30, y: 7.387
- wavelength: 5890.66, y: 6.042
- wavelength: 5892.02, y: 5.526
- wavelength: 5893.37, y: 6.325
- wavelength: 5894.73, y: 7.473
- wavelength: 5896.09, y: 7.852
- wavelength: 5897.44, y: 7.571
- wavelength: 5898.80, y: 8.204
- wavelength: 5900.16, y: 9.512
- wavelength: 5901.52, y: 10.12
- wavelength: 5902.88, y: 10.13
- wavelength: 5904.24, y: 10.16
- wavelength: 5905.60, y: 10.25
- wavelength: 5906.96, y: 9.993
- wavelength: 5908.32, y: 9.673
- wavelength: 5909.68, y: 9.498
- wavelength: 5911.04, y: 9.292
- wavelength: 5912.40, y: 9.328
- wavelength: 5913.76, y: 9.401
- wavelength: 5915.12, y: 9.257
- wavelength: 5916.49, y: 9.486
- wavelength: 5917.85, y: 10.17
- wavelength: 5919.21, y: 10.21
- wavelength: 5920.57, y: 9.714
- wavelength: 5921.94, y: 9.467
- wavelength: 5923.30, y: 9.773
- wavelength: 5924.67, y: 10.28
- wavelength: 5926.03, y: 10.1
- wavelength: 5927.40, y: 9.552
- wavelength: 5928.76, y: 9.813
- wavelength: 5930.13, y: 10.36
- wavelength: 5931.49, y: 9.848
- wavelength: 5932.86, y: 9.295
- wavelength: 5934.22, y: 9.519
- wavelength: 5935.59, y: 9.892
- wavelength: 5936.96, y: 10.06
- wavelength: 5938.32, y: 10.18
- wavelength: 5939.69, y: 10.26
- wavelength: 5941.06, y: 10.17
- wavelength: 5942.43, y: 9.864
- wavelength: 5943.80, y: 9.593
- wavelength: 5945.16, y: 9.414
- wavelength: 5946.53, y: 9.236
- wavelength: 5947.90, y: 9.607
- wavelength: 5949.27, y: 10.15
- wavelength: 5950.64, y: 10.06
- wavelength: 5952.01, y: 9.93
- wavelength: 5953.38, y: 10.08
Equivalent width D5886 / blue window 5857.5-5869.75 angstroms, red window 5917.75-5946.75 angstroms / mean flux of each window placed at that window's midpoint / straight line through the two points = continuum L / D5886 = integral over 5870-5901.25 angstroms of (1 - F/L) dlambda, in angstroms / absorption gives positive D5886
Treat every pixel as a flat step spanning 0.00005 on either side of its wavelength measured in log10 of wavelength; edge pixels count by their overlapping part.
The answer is 3.8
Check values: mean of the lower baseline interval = 10.2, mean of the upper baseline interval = 9.86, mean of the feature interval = 8.86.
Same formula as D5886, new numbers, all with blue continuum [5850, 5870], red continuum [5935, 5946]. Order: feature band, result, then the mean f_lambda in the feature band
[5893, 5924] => 2.0 angstroms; 9.28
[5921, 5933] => 0.1 angstroms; 9.85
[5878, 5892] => 2.0 angstroms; 8.52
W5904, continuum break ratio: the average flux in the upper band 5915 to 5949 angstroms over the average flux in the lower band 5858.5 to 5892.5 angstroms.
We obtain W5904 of 1.03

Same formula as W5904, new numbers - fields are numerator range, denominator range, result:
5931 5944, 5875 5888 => 1.05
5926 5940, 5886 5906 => 1.21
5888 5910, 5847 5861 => 0.87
